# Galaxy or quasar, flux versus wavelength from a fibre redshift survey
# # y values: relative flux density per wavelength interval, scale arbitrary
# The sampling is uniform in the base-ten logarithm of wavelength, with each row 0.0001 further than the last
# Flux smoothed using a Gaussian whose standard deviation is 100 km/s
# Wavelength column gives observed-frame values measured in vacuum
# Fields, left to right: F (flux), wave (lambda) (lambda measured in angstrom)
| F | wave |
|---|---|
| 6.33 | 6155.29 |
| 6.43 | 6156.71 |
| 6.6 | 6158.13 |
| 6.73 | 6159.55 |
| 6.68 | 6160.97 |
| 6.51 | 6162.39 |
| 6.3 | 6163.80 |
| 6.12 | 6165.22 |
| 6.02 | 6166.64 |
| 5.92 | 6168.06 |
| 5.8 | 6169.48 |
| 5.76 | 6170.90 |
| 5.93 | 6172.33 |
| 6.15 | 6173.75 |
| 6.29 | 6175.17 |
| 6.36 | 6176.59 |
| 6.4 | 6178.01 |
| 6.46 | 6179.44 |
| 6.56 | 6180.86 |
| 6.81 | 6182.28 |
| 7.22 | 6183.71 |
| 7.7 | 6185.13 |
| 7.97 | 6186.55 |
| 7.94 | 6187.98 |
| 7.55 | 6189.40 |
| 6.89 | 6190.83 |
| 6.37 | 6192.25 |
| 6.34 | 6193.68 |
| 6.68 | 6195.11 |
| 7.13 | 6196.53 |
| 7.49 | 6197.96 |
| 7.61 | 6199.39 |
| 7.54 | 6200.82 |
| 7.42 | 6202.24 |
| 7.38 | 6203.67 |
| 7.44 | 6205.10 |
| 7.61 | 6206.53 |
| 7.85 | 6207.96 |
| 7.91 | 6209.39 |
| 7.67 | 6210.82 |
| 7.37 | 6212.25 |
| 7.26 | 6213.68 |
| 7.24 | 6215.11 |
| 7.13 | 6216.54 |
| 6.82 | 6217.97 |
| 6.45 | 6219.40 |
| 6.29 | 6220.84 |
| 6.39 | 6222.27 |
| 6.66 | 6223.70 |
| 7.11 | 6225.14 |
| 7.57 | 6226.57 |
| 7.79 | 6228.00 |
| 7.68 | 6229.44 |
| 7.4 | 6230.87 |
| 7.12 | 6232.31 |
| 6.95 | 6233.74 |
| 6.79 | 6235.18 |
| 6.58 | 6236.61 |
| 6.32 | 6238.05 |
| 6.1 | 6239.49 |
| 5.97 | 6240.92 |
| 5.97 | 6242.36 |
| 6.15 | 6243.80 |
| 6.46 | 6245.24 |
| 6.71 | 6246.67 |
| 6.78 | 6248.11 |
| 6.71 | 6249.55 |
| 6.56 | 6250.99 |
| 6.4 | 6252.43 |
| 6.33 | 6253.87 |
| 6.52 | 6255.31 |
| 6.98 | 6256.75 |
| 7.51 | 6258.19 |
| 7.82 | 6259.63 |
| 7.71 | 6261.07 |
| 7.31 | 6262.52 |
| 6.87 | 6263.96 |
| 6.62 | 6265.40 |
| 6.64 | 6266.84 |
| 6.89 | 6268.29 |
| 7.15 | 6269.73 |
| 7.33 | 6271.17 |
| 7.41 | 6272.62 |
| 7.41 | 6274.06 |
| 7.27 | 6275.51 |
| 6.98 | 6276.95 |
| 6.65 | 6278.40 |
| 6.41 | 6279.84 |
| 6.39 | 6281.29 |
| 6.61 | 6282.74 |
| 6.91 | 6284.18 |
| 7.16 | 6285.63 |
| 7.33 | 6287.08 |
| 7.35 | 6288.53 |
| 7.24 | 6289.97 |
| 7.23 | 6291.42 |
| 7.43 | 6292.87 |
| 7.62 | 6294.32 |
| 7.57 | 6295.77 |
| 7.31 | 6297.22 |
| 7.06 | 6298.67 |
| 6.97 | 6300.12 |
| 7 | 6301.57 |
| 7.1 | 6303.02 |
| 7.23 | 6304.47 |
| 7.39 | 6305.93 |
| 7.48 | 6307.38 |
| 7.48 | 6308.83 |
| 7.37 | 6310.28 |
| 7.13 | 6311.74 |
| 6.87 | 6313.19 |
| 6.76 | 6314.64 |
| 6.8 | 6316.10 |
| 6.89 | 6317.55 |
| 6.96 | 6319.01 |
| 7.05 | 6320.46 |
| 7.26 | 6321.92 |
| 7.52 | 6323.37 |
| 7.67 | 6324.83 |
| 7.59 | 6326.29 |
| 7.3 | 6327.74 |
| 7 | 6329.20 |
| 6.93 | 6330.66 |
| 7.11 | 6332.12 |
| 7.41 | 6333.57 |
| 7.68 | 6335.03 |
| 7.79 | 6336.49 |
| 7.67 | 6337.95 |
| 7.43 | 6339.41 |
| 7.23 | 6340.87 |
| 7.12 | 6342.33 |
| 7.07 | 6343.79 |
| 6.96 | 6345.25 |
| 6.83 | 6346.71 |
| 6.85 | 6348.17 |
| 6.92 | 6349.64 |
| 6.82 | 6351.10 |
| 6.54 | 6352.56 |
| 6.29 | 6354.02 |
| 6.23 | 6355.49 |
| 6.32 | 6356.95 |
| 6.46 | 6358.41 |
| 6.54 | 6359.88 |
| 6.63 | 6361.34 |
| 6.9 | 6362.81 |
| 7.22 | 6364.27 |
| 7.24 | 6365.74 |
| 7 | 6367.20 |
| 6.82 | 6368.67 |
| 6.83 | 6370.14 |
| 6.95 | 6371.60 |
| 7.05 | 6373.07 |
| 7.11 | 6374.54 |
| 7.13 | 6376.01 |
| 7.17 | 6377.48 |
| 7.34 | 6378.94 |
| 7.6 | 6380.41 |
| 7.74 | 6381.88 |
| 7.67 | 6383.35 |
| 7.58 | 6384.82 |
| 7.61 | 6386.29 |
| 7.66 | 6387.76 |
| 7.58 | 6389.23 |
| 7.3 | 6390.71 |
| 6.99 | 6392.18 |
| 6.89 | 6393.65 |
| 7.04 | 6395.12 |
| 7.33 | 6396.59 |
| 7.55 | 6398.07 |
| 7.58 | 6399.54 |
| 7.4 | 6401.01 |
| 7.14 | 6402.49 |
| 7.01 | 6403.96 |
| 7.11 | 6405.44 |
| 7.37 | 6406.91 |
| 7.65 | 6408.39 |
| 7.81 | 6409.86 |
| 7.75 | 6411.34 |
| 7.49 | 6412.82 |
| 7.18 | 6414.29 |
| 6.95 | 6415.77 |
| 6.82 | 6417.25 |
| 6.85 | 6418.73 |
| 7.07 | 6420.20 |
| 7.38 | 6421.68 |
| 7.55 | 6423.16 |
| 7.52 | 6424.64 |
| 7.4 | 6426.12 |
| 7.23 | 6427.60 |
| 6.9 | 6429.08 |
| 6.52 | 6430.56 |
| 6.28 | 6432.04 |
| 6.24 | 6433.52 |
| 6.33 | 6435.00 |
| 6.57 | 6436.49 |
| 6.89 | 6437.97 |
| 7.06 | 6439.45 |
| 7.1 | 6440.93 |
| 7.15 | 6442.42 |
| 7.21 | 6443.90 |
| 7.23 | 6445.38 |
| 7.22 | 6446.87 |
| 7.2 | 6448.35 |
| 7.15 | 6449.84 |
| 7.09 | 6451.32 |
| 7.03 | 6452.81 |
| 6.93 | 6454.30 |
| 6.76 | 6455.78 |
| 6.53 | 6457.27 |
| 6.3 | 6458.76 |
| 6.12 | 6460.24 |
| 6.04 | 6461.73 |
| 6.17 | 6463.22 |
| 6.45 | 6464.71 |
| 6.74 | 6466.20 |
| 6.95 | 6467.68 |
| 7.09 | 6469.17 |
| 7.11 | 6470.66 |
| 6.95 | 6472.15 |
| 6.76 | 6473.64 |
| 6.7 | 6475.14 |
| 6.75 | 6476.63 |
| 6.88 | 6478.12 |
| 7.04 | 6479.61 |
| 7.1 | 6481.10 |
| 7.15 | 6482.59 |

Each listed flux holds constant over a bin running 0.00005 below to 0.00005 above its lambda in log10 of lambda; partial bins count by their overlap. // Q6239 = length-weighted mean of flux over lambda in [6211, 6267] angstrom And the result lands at 6.86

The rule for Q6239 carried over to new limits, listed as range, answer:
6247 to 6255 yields 6.56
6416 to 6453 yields 7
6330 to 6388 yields 7.08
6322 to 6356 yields 7.14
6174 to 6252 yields 6.97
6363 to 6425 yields 7.28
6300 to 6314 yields 7.21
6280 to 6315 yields 7.16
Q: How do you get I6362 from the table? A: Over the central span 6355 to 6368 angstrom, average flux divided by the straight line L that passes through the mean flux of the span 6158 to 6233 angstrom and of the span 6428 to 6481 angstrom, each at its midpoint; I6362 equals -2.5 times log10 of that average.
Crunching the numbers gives 0.02 mag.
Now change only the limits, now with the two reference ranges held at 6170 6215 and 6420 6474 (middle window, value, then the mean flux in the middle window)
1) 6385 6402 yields -0.07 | 7.36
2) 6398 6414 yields -0.08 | 7.43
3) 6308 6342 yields -0.04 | 7.26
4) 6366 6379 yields -0.02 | 7.04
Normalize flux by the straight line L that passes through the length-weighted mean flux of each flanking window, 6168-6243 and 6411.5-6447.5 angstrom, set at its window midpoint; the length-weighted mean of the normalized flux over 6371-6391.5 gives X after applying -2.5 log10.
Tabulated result -0.06 mag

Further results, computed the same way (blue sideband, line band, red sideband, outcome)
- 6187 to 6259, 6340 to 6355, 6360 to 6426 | 0.051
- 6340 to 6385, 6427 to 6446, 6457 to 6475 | -0.018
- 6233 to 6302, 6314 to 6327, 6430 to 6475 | -0.046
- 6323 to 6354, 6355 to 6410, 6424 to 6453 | -0.013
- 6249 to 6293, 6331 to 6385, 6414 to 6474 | -0.018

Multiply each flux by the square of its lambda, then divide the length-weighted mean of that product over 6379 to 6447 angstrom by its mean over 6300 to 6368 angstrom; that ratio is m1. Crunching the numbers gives 1.0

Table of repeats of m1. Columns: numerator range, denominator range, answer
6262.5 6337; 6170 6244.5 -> 1.06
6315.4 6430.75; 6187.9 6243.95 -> 1.07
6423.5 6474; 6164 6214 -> 1.07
